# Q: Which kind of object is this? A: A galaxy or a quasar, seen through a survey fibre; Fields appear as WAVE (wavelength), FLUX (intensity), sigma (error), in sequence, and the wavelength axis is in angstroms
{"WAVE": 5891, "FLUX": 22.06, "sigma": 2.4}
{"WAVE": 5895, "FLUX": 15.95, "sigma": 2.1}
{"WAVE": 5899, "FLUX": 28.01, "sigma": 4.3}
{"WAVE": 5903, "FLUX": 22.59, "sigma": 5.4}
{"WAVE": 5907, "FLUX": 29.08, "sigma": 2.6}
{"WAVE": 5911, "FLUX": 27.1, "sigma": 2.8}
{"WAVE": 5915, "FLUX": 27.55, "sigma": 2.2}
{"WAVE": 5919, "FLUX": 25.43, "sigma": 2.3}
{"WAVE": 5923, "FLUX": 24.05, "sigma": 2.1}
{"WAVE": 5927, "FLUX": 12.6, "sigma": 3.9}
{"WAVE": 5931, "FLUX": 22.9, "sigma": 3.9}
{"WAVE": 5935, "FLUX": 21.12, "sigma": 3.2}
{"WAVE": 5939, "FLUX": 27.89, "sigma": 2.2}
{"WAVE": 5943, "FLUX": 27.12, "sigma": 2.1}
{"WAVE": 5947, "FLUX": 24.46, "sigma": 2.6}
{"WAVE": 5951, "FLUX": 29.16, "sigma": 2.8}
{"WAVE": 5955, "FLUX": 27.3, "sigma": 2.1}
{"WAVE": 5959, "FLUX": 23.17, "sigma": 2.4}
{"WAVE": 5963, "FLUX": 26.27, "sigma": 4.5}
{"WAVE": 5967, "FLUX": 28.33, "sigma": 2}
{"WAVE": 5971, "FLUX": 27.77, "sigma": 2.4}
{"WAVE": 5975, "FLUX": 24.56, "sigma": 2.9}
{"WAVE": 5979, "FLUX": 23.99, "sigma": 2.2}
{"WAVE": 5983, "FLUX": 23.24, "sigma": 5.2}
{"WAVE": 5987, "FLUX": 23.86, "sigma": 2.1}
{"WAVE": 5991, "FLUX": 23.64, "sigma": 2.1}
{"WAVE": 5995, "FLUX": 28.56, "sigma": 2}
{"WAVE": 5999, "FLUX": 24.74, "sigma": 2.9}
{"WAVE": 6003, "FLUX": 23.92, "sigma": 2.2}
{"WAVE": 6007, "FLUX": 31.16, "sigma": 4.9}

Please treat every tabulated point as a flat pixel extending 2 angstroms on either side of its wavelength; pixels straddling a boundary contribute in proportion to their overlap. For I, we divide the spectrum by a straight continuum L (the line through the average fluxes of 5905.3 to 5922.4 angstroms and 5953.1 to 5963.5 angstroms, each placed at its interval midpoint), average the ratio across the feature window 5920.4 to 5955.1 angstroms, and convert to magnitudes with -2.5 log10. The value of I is 0.10 mag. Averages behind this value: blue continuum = 27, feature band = 23.9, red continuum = 25.5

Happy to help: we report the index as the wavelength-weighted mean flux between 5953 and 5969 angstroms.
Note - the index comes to 26.3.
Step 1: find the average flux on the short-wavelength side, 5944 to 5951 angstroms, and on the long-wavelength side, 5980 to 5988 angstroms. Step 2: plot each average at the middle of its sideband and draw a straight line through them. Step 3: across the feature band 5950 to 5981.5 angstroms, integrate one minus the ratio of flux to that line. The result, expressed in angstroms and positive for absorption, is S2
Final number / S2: -1.6 angstroms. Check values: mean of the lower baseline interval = 26.2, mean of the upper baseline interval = 23.6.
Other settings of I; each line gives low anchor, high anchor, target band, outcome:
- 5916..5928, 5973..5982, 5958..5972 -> -0.12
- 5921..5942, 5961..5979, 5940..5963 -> -0.09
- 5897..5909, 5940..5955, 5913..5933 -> 0.19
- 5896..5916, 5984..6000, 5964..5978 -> -0.05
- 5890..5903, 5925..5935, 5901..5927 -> -0.23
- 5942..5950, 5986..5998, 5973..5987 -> 0.07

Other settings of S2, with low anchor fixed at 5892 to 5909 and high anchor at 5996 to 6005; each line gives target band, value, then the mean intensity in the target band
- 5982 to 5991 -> 0.4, 23.6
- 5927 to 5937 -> 1.7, 20.1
